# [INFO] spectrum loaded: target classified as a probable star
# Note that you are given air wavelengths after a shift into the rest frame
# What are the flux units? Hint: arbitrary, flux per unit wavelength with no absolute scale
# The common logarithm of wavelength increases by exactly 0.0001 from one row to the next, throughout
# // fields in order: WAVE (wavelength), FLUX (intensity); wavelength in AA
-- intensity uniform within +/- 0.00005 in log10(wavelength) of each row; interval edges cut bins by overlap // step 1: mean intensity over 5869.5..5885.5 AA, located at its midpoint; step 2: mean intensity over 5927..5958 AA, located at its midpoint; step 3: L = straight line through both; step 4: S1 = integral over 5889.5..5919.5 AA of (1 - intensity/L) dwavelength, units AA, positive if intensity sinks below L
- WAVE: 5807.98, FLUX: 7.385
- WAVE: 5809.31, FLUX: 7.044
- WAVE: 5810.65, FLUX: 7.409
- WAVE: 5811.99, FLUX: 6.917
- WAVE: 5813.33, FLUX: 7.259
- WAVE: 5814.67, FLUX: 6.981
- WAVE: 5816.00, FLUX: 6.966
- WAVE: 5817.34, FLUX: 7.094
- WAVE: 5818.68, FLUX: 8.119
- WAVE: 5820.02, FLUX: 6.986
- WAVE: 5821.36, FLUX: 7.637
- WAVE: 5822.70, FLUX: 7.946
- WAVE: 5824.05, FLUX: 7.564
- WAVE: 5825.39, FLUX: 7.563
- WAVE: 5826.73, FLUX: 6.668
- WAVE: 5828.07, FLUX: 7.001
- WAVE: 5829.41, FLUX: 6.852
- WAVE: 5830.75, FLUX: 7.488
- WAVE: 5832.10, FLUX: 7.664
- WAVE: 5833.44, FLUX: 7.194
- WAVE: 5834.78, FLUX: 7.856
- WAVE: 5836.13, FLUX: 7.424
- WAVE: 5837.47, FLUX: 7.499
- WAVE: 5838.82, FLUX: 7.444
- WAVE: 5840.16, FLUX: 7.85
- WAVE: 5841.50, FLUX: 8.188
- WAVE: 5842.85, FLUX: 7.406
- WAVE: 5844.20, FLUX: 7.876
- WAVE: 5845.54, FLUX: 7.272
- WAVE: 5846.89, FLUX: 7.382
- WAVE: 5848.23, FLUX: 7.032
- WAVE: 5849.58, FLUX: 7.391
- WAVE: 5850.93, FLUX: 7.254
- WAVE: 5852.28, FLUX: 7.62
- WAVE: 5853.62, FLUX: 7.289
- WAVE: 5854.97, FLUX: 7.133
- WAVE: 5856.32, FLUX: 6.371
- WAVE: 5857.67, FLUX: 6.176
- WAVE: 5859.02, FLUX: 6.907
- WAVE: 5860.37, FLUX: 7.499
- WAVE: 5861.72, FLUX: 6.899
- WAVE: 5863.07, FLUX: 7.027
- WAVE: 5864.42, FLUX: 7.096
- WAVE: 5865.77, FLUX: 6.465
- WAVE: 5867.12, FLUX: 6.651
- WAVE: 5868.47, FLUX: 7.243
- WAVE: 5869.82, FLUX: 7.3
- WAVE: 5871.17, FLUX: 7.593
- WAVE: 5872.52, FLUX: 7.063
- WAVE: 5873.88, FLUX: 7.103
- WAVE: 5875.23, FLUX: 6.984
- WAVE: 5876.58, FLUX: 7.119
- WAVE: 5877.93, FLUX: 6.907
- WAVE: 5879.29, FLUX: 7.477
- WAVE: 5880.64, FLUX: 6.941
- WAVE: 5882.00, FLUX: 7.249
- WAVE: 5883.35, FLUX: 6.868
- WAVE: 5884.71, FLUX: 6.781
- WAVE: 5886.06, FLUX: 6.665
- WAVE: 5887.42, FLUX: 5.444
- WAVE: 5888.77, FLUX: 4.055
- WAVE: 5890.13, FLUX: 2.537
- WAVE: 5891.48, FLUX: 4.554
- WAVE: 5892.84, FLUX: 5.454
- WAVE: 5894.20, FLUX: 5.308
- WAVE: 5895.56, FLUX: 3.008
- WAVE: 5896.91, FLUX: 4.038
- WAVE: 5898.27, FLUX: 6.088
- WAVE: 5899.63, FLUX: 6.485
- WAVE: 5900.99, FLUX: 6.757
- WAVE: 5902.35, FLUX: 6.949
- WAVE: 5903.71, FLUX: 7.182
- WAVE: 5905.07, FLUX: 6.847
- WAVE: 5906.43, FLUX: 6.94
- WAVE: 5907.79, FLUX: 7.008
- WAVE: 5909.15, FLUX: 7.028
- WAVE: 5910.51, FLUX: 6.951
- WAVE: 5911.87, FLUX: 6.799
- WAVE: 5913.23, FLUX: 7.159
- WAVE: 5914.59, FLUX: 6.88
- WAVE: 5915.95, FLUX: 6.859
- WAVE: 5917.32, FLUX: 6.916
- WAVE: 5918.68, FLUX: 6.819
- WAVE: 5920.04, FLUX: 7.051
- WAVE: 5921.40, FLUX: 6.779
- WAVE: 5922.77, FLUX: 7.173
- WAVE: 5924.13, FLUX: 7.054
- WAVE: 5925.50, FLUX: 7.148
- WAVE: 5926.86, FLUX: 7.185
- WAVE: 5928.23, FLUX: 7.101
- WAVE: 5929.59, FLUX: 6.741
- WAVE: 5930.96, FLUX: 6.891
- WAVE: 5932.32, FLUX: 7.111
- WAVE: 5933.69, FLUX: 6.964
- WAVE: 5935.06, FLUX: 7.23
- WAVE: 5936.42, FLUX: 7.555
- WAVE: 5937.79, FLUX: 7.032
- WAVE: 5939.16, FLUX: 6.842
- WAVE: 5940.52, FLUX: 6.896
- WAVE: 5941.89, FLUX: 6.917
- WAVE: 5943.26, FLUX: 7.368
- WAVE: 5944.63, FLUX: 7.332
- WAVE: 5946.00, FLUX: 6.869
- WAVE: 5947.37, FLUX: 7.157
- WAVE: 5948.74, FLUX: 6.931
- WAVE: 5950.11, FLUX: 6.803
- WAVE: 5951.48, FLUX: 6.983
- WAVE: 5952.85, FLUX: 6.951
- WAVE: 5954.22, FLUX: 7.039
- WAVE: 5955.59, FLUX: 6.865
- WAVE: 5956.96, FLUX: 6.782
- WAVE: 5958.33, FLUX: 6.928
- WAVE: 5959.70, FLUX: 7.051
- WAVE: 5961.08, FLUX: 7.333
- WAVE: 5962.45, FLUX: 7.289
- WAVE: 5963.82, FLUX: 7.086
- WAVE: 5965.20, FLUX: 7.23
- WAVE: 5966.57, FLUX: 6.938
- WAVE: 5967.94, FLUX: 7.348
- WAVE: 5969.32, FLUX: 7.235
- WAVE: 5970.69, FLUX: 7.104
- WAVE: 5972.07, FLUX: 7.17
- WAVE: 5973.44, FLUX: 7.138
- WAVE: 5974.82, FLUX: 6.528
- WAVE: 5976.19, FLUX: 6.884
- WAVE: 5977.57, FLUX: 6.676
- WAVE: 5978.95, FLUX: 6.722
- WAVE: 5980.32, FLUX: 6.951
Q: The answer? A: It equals 3.99 AA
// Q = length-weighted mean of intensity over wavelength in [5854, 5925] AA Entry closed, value 6.54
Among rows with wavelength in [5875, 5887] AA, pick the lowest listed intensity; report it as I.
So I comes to 6.665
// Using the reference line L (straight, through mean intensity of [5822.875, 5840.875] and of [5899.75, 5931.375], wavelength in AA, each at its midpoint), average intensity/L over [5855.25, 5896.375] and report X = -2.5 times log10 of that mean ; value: 0.13 mag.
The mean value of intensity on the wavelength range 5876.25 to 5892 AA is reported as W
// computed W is 6.04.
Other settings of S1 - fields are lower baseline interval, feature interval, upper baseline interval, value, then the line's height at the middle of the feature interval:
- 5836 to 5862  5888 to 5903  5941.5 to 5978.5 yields 4.52 AA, 7.19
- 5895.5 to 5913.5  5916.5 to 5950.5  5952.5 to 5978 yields -1.48 AA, 6.74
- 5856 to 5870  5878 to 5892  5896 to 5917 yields 1.74 AA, 6.75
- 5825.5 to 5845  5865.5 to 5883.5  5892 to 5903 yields -2.54 AA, 6.22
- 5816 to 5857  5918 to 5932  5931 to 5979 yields 0.26 AA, 7.13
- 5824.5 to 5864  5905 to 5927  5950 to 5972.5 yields 0.55 AA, 7.15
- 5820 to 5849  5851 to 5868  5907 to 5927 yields 0.86 AA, 7.31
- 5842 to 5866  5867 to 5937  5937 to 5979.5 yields 4.97 AA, 7.08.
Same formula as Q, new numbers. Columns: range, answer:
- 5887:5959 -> 6.57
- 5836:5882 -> 7.2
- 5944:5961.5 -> 7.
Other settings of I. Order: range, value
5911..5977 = 6.528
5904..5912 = 6.799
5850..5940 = 2.537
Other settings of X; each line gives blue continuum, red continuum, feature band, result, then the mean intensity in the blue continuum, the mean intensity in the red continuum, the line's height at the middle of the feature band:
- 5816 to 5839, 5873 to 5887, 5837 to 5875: -0.01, 7.4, 6.98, 7.17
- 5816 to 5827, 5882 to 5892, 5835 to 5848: -0.11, 7.44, 5.42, 6.82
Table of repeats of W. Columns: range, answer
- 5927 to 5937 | 7.09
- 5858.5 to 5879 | 7.07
